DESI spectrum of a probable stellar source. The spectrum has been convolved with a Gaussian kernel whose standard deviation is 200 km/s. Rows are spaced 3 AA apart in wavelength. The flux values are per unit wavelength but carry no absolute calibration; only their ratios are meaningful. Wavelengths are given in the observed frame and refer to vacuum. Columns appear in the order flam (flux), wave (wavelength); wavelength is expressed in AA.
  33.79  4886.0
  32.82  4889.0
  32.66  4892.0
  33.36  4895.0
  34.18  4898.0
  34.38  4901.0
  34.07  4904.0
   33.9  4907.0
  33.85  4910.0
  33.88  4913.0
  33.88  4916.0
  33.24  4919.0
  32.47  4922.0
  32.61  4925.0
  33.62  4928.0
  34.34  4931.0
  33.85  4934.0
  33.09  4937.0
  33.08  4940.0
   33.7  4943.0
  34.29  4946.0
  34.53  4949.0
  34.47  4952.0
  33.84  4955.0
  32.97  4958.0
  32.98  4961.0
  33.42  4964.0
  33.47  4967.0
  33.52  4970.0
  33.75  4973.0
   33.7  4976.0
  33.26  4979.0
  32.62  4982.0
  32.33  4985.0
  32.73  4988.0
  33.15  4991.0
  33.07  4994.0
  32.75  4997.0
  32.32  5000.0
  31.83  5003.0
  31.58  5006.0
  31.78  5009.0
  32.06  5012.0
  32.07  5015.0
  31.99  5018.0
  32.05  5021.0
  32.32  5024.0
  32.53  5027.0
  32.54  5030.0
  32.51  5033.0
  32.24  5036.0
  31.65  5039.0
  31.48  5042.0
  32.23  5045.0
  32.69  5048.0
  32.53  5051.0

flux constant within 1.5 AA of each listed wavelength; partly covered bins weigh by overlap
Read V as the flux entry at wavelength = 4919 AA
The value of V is 33.24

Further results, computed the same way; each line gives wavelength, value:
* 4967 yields 33.47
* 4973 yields 33.75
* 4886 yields 33.79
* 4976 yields 33.7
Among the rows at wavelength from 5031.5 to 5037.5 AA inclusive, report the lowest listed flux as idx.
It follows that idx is 32.24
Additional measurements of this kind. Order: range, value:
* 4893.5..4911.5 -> 33.36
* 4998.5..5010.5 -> 31.58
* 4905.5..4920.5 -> 33.24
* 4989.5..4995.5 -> 33.07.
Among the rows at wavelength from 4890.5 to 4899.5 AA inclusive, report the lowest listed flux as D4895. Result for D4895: 32.66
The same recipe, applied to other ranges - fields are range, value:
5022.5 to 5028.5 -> 32.32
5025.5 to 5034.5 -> 32.51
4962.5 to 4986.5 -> 32.33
